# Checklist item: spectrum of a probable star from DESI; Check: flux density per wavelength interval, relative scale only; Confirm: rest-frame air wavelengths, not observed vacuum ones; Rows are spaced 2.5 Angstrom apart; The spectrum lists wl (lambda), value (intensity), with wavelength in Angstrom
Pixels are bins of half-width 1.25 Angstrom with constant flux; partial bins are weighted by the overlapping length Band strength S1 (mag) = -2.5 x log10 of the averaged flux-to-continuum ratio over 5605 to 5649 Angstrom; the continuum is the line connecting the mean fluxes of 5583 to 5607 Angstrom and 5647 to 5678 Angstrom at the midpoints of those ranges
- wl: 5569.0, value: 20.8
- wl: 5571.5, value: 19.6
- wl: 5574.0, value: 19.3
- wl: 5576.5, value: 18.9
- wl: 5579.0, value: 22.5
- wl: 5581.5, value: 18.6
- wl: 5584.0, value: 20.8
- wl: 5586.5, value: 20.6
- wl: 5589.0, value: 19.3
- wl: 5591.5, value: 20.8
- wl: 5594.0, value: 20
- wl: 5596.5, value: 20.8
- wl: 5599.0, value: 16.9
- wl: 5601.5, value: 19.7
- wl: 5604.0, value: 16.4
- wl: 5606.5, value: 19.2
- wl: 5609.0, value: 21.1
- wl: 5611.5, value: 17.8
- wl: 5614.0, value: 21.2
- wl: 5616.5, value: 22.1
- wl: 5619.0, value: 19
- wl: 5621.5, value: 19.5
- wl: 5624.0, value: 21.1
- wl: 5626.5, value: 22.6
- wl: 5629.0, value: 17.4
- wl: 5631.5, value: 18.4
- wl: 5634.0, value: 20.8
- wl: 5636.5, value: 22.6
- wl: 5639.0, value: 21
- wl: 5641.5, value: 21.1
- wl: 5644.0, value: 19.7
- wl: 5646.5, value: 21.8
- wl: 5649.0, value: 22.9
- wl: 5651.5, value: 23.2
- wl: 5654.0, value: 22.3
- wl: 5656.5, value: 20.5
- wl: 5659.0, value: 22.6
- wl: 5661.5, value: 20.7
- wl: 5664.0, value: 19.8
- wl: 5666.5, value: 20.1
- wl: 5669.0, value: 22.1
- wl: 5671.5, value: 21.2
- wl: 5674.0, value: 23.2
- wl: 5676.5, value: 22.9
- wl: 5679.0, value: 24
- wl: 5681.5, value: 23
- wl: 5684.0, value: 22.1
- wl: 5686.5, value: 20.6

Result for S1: 0.008 mag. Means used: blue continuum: 19.4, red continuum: 21.8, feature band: 20.4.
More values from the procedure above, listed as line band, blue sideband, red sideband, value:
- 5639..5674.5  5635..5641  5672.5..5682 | 0.05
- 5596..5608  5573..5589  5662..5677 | 0.10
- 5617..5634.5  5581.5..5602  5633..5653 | 0.06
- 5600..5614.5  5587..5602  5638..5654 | 0.06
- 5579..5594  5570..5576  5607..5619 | -0.03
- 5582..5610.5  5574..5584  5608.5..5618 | 0.04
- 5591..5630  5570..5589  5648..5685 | 0.05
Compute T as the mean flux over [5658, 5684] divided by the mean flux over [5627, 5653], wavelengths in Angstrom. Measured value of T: 1.0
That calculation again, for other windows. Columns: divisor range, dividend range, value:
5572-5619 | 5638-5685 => 1.10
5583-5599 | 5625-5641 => 1.02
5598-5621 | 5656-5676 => 1.11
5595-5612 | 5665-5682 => 1.18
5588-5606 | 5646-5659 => 1.16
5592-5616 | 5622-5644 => 1.06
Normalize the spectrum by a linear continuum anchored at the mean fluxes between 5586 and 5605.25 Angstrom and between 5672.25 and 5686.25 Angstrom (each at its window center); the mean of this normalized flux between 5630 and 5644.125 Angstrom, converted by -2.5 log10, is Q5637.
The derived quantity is 0.02 mag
